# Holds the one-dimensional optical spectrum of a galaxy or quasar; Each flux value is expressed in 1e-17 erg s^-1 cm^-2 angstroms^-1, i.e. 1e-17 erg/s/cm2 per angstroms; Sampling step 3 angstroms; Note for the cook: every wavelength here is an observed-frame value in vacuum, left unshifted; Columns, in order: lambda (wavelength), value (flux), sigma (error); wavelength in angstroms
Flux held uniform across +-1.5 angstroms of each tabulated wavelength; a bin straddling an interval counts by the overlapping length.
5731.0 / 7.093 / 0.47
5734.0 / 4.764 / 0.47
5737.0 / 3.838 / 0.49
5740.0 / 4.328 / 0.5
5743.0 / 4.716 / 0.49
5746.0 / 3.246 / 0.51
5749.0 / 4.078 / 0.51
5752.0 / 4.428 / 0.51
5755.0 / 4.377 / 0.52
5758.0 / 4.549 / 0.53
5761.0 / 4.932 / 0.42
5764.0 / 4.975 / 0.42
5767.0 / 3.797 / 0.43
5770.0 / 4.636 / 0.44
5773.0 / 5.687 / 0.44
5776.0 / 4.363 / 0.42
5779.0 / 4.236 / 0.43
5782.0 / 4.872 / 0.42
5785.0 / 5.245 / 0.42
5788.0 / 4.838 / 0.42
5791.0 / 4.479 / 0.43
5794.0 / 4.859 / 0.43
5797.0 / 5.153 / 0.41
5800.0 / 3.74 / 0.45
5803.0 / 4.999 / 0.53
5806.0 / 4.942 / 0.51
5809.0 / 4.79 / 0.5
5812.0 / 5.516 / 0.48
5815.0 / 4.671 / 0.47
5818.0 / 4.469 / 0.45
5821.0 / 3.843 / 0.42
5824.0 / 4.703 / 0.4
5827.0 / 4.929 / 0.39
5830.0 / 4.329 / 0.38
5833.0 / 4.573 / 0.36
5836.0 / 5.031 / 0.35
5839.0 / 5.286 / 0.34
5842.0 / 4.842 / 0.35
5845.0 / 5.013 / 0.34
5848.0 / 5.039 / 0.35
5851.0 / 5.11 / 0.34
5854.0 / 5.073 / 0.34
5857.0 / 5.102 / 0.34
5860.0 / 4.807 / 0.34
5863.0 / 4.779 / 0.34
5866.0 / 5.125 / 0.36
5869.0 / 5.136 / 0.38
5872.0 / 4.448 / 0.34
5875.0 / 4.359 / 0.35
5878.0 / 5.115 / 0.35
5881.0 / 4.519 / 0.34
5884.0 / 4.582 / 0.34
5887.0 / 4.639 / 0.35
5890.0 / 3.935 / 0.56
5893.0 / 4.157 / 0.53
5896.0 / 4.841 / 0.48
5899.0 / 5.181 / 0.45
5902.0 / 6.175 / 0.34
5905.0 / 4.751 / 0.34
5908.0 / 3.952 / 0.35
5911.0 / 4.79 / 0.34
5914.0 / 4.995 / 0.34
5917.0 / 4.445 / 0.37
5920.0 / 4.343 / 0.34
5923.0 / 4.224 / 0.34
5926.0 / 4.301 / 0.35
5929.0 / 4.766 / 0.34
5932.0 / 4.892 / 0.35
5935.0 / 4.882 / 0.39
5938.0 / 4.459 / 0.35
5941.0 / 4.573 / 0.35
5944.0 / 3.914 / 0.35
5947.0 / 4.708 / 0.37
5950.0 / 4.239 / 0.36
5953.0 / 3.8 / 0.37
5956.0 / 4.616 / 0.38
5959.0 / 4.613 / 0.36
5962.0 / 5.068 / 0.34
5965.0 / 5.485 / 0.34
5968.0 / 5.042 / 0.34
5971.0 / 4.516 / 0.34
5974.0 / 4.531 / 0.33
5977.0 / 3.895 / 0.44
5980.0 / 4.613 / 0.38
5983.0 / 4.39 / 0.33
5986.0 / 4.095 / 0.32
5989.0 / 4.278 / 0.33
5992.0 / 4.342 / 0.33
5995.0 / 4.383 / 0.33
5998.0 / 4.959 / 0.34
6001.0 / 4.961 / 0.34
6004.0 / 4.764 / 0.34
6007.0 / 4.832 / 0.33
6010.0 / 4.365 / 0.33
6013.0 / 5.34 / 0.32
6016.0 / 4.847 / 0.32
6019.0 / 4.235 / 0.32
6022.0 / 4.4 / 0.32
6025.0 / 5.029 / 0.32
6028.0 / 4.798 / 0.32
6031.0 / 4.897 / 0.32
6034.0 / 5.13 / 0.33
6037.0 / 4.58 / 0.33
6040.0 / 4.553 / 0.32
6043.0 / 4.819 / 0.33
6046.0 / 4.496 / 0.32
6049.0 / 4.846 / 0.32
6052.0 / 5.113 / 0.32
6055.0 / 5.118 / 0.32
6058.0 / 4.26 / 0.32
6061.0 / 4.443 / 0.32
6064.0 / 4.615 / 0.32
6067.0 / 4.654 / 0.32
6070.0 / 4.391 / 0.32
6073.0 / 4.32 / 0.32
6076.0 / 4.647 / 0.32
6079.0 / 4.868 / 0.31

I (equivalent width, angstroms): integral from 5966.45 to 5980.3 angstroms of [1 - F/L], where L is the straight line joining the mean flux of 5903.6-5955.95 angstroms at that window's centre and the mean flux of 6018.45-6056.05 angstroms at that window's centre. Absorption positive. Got 0.3 angstroms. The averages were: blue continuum 4.48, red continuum 4.78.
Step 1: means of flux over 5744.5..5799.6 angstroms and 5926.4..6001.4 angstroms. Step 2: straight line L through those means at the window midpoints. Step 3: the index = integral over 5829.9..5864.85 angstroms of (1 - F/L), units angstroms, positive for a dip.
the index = -2.8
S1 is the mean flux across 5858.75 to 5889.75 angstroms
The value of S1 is 4.72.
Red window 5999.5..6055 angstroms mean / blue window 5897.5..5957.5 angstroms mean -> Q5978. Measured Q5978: 1.04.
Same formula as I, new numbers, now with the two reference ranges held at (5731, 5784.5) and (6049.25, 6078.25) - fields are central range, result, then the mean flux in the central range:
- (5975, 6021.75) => 0.7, 4.55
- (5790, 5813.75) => -1.3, 4.82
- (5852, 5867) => -1.3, 4.98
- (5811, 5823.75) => -0.1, 4.6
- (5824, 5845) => -1.2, 4.84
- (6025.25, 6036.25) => -0.7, 4.93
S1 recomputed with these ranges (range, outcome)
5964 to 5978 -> 4.69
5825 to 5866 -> 4.92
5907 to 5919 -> 4.56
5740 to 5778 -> 4.47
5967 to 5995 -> 4.4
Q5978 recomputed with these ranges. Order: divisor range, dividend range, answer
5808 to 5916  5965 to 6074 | 0.97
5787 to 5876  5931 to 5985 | 0.95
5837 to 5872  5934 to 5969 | 0.92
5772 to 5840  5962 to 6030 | 0.98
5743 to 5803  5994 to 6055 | 1.05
